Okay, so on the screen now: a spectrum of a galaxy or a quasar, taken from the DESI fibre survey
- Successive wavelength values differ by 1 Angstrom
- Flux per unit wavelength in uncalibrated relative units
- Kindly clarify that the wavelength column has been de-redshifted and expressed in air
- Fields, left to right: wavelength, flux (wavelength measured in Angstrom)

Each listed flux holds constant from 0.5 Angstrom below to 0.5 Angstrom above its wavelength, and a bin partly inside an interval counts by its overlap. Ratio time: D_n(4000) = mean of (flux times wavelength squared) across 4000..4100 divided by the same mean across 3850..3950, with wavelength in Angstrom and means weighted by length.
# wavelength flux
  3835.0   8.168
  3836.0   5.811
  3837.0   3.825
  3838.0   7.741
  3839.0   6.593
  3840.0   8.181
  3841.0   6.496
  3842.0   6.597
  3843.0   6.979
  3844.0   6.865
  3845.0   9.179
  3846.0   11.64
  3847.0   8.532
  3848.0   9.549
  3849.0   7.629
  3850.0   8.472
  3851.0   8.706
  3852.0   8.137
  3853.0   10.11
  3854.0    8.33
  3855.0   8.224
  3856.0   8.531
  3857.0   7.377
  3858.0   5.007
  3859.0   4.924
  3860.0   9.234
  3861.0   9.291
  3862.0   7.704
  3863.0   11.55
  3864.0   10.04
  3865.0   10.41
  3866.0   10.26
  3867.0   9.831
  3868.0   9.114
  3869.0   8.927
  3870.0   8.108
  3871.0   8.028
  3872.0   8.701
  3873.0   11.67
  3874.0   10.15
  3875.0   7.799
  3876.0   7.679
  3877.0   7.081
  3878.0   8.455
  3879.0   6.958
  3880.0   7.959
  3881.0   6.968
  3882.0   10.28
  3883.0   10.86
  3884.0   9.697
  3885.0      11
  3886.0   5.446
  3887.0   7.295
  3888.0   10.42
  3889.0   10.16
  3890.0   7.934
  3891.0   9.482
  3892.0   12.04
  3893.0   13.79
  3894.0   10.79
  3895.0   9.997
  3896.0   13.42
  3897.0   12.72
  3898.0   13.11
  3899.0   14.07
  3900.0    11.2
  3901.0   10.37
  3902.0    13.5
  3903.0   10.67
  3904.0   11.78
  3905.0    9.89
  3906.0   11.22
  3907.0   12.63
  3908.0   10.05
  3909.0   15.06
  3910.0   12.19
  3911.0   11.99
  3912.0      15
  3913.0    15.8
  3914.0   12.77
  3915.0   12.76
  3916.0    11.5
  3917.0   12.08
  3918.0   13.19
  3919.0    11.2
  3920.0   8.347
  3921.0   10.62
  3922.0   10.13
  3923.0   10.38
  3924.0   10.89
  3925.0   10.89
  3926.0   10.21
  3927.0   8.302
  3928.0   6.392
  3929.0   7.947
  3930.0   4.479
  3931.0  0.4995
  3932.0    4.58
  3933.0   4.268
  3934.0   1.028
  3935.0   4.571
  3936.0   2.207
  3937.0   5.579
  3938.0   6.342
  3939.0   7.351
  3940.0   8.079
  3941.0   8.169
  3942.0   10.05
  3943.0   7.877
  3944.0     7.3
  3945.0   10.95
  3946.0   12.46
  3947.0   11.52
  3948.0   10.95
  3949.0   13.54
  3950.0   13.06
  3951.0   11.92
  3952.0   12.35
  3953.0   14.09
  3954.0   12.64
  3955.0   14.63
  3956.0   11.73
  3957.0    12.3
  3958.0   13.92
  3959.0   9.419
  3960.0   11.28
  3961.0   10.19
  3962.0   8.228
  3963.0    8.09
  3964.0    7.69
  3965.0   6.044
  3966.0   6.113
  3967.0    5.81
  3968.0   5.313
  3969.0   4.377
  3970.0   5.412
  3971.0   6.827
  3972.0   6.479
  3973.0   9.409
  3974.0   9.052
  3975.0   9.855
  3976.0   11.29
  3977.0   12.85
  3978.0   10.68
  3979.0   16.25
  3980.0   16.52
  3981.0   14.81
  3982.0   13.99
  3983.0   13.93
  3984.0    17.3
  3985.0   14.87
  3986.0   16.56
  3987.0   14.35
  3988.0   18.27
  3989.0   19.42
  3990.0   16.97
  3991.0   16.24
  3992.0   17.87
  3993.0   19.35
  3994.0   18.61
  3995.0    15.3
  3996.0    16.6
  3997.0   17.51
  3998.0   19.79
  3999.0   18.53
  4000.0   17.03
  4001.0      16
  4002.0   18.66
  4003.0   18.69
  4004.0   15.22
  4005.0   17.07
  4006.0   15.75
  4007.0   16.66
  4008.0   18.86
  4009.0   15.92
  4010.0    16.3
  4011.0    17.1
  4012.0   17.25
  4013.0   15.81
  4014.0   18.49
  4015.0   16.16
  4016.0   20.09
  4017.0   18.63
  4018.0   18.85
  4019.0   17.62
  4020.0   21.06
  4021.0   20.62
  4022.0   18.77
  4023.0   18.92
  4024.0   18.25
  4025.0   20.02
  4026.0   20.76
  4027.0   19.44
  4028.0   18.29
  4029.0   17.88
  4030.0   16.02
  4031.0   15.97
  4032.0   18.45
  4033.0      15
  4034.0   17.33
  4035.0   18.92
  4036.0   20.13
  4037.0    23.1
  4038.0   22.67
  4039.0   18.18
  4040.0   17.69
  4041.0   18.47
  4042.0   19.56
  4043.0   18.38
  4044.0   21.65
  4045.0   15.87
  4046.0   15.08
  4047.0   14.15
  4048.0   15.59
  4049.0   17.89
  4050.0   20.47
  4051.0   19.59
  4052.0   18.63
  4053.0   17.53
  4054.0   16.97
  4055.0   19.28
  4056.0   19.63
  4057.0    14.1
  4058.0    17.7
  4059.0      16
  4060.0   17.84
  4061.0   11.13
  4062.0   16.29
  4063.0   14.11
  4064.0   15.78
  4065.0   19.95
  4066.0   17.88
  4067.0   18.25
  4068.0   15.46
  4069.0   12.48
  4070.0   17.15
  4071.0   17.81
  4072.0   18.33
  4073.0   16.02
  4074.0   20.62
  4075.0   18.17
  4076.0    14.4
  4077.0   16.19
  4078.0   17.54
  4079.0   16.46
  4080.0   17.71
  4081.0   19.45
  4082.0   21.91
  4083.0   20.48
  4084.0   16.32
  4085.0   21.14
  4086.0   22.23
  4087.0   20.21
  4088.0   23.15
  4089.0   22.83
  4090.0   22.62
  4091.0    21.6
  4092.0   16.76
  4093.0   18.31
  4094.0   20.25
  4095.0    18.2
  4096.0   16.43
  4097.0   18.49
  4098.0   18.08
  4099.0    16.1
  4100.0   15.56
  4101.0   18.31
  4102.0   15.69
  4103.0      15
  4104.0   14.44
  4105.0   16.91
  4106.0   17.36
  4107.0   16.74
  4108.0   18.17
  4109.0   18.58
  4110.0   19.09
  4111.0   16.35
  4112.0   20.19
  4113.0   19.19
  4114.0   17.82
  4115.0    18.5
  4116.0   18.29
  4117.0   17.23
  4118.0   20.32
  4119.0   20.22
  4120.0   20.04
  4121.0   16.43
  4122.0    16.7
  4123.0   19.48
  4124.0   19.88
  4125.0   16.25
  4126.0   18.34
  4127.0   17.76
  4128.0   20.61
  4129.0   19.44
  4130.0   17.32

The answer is 2.0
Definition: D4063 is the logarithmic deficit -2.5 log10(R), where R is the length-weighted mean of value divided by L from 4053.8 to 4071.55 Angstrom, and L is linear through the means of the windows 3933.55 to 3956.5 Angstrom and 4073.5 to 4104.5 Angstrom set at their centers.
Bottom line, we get 0.02 mag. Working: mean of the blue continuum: 9.51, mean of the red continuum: 18.5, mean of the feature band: 16.5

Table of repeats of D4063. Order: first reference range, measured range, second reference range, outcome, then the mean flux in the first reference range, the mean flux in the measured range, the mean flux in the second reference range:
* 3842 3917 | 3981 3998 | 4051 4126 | -0.18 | 9.92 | 16.7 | 17.9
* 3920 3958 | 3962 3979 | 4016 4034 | 0.48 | 8.98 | 8.09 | 18.5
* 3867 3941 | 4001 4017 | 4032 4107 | -0.16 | 9.55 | 17.2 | 17.9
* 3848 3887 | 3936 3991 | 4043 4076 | 0.18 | 8.64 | 11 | 17.1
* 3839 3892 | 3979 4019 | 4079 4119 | -0.19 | 8.63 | 17.1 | 18.6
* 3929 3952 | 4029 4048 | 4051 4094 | -0.18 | 7.69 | 18.1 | 18.1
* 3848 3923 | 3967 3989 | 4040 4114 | 0.17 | 10.1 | 11.9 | 17.8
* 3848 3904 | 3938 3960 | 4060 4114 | 0.13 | 9.47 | 11.1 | 17.9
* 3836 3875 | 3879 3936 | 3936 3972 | -0.13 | 8.4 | 10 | 9.33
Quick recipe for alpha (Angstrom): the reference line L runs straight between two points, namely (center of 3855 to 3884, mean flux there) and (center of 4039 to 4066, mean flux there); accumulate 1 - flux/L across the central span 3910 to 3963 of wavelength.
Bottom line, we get 9.1 Angstrom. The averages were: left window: 8.68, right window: 17.3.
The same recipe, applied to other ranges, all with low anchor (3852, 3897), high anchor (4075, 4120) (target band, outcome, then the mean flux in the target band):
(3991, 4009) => -3.8 Angstrom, 17.4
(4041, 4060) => -1.4 Angstrom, 17.7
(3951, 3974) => 6.3 Angstrom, 9.25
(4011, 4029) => -4.1 Angstrom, 18.7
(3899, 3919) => -3.3 Angstrom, 12.3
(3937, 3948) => 2.8 Angstrom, 8.94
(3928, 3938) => 6.4 Angstrom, 4.15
